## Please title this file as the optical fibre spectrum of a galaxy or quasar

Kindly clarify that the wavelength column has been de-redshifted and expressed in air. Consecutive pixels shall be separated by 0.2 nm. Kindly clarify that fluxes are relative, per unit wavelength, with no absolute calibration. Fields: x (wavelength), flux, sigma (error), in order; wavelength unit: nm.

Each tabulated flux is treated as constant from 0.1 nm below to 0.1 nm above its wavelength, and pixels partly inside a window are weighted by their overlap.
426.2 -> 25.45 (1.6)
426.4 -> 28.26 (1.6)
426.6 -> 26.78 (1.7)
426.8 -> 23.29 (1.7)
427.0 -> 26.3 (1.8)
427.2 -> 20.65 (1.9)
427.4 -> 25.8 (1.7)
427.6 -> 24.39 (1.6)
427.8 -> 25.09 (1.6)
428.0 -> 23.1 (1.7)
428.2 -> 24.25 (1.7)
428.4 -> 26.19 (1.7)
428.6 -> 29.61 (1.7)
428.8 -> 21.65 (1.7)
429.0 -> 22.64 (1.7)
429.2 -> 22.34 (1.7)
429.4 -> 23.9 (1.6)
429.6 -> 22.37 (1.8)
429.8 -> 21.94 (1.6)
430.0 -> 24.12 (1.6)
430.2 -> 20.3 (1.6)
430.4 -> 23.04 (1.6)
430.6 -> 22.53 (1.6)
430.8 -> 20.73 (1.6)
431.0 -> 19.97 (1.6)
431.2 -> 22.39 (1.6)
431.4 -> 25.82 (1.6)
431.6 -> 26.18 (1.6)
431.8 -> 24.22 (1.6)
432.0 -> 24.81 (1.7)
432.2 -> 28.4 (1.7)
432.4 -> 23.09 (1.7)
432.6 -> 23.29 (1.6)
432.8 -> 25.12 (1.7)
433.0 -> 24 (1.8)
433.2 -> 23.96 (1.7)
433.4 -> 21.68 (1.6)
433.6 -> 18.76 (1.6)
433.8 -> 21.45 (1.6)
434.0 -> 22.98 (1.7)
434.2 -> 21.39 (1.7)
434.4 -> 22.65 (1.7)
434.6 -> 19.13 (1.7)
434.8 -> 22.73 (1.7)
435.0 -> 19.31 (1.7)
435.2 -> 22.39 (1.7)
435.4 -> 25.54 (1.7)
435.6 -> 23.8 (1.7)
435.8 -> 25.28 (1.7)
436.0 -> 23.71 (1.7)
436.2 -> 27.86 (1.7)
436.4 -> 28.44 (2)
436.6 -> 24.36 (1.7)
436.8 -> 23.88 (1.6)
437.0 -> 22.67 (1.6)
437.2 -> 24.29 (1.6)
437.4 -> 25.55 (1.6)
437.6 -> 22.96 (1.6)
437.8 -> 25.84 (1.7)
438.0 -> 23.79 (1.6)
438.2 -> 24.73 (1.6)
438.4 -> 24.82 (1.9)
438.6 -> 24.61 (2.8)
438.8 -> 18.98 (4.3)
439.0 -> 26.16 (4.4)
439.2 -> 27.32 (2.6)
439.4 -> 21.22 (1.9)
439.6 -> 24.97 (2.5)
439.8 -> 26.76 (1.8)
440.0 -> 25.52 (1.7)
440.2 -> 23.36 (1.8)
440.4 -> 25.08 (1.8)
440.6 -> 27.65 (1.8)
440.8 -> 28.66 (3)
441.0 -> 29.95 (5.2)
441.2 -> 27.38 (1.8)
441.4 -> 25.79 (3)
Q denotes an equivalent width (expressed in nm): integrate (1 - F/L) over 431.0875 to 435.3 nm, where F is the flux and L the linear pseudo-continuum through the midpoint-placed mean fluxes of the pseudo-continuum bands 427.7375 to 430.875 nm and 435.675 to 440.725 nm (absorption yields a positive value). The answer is 0.17 nm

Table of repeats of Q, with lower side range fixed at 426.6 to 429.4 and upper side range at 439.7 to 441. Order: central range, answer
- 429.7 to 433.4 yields 0.215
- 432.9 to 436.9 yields 0.371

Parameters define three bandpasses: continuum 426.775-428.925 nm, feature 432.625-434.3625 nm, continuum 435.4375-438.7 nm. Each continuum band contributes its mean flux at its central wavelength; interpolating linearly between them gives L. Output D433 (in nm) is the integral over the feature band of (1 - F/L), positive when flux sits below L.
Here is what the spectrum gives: 0.16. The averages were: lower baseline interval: 24.6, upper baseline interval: 24.8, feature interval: 22.5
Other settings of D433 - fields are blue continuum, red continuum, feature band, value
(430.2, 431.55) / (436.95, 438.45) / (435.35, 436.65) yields -0.09 nm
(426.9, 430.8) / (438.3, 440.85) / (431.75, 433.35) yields -0.03 nm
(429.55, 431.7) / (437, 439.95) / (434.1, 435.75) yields 0.10 nm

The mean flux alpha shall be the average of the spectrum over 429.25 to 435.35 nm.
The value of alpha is 22.8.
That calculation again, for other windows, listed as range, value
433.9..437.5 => 23.7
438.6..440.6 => 24.6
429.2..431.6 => 22.6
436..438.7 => 24.9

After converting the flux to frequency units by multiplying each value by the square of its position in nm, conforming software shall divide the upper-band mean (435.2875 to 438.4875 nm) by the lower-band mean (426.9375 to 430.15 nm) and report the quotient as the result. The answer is 1.1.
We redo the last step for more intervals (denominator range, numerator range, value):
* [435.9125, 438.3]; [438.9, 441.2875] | 1.07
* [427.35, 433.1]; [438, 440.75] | 1.08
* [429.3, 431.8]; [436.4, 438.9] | 1.09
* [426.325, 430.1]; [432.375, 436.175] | 0.96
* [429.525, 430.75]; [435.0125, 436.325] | 1.13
